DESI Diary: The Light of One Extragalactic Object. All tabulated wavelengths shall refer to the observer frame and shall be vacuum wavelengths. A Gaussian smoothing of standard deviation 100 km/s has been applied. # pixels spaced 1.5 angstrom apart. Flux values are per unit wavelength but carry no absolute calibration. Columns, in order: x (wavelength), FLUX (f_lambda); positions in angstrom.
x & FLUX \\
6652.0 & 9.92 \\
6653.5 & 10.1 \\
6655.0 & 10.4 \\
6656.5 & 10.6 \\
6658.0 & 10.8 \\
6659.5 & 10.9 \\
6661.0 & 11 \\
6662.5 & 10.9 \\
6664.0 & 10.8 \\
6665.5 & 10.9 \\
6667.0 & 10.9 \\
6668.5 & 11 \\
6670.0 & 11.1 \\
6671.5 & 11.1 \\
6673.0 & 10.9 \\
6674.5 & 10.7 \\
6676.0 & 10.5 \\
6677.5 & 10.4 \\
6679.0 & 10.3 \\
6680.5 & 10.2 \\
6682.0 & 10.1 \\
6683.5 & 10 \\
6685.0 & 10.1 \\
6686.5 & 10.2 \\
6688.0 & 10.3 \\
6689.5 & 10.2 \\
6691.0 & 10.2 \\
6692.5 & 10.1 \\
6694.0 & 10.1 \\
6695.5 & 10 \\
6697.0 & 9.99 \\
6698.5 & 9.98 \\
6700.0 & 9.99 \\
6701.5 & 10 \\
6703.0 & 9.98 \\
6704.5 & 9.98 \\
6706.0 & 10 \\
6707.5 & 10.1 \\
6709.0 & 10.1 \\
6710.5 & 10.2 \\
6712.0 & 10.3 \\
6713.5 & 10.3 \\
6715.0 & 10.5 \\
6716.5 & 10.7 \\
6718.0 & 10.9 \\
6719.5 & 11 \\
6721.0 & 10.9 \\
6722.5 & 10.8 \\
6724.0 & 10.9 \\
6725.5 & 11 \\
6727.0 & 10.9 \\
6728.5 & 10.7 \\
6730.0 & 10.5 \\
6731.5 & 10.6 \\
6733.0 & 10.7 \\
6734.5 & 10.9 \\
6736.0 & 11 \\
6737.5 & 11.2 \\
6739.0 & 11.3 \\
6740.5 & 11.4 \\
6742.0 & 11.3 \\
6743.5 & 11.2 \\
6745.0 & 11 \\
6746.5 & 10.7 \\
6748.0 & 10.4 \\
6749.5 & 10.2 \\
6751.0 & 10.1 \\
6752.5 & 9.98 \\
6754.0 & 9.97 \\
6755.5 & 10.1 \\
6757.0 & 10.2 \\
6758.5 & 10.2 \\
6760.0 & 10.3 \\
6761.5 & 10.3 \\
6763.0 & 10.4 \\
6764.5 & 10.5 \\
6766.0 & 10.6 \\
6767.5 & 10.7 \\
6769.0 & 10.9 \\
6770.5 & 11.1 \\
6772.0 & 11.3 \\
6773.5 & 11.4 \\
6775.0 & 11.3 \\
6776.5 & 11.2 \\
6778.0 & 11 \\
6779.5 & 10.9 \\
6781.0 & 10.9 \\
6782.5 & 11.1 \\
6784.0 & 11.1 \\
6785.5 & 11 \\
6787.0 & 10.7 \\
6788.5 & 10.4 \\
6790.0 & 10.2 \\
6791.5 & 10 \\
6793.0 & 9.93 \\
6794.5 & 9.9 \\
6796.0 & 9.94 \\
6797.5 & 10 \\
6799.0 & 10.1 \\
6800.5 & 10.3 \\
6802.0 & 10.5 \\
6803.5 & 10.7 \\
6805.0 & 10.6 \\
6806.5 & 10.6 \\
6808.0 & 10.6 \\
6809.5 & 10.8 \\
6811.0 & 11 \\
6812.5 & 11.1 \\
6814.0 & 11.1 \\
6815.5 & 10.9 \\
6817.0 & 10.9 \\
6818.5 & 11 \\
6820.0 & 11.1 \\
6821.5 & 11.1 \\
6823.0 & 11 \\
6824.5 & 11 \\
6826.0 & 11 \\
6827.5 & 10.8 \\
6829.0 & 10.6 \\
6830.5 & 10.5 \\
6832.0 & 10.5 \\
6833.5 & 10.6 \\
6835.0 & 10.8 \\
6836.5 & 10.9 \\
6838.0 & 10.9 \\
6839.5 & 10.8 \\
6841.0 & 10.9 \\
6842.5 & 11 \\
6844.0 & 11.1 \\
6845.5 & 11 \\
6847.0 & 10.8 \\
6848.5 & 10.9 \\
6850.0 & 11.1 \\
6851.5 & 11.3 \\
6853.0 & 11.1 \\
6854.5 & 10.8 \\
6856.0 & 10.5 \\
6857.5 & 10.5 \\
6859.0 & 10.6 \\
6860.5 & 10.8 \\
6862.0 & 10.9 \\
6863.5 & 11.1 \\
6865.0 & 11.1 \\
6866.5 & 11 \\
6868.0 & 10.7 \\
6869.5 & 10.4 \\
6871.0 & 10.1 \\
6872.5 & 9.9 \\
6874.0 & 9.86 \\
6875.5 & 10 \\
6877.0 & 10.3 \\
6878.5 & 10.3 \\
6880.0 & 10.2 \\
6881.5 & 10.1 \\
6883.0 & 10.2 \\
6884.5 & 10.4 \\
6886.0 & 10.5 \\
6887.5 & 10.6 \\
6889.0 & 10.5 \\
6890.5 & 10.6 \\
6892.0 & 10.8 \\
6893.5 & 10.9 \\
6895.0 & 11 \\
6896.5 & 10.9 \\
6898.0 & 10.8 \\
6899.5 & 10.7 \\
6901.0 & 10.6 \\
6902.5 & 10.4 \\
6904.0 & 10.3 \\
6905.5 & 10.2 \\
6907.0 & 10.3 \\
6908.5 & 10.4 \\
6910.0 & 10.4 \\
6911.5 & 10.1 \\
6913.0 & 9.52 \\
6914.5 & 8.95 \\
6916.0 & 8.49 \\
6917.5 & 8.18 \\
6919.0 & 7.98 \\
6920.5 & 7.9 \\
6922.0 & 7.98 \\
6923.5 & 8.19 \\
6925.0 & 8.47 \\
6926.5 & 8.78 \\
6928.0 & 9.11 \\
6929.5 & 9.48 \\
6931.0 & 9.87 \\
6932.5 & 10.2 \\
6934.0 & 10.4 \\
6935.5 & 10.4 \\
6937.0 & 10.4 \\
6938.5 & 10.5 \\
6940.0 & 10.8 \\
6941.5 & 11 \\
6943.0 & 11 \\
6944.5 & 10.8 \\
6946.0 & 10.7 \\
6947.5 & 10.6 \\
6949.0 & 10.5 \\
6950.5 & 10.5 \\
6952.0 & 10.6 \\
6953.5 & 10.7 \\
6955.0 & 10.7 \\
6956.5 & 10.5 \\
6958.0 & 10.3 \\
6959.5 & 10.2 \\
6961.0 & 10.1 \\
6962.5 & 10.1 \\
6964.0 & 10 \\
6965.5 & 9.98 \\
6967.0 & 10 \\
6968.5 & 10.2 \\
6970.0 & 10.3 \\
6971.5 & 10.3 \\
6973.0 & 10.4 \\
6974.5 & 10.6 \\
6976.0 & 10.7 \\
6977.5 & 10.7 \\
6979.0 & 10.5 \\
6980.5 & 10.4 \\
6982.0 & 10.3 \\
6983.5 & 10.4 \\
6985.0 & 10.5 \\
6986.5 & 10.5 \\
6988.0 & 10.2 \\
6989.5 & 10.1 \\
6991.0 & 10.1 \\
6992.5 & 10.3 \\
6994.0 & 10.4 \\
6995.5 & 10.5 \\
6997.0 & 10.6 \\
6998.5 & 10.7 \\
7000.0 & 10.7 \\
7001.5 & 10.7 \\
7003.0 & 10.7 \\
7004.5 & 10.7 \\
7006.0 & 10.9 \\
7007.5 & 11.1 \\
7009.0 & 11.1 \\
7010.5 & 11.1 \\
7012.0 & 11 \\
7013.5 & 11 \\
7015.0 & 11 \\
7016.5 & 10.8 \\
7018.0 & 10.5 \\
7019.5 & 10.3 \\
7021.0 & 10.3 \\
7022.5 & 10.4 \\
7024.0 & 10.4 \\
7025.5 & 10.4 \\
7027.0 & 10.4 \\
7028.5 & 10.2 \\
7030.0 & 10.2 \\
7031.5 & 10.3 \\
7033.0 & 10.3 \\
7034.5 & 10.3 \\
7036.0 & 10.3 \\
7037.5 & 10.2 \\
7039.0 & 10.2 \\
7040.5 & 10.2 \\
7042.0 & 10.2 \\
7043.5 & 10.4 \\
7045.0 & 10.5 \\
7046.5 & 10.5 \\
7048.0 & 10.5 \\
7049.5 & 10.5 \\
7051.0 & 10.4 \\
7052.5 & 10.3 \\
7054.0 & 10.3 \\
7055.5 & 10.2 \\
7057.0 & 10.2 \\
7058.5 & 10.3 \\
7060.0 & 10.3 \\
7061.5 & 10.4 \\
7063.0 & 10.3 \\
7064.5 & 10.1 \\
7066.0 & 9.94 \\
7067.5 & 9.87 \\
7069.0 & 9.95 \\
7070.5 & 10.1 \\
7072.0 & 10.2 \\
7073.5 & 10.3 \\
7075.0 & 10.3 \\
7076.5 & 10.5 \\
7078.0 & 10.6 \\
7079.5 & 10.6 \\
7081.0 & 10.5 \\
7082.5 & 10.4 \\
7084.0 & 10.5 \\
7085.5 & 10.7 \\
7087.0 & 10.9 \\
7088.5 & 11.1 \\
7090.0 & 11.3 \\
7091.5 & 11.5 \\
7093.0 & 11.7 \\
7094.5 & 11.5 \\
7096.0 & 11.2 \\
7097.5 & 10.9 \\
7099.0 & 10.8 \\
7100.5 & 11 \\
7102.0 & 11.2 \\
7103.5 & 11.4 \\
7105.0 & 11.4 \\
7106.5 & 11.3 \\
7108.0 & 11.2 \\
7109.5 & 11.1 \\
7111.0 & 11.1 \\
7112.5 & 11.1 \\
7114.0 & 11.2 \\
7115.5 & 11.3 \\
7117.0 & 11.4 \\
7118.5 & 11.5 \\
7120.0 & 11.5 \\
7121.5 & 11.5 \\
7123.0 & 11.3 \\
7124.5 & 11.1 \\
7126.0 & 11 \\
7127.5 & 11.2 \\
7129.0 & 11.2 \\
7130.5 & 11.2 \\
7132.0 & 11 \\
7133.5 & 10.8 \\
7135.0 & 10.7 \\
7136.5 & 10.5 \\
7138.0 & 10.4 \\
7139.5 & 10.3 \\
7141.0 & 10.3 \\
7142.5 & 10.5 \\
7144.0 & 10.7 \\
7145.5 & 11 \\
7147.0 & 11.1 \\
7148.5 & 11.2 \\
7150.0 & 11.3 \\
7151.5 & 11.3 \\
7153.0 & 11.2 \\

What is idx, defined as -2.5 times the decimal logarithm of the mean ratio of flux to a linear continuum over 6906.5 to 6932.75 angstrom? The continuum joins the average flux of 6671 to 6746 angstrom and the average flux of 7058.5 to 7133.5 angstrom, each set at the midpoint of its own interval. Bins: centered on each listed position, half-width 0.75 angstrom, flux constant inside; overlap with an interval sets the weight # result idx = 0.18 mag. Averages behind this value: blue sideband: 10.5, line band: 9.1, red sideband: 10.9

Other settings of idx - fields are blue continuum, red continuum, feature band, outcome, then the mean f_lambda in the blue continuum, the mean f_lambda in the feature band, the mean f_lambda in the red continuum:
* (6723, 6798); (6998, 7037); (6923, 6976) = 0.04 mag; 10.7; 10.2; 10.6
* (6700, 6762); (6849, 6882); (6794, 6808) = 0.03 mag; 10.6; 10.3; 10.6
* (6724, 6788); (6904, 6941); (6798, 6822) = -0.04 mag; 10.8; 10.8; 9.49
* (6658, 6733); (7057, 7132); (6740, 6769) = 0.00 mag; 10.5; 10.5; 10.9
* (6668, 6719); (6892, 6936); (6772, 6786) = -0.11 mag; 10.3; 11.1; 9.7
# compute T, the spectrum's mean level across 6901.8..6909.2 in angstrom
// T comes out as 10.3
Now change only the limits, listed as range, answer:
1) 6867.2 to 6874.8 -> 10.2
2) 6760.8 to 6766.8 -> 10.5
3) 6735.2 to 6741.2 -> 11.2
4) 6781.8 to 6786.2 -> 11.1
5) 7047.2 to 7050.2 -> 10.5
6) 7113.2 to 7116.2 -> 11.2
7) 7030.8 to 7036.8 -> 10.3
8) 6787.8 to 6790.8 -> 10.3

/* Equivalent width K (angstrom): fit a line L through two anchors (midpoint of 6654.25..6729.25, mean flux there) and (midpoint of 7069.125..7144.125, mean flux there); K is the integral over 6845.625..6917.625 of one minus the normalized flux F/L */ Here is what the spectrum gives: 1.64 angstrom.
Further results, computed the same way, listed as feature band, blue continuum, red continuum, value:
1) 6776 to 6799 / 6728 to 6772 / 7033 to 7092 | 0.2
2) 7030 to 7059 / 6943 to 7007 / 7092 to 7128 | 1.5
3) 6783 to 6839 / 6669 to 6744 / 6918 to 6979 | -1.9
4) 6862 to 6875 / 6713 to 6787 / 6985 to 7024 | 0.2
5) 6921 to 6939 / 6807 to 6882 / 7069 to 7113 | 2.3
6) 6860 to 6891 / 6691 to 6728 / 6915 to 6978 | -1.1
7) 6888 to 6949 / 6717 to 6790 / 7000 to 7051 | 3.7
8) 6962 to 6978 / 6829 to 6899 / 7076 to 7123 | 0.8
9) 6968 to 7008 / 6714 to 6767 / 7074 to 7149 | 1.4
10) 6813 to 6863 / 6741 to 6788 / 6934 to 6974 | -1.3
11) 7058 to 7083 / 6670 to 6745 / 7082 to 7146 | 1.6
